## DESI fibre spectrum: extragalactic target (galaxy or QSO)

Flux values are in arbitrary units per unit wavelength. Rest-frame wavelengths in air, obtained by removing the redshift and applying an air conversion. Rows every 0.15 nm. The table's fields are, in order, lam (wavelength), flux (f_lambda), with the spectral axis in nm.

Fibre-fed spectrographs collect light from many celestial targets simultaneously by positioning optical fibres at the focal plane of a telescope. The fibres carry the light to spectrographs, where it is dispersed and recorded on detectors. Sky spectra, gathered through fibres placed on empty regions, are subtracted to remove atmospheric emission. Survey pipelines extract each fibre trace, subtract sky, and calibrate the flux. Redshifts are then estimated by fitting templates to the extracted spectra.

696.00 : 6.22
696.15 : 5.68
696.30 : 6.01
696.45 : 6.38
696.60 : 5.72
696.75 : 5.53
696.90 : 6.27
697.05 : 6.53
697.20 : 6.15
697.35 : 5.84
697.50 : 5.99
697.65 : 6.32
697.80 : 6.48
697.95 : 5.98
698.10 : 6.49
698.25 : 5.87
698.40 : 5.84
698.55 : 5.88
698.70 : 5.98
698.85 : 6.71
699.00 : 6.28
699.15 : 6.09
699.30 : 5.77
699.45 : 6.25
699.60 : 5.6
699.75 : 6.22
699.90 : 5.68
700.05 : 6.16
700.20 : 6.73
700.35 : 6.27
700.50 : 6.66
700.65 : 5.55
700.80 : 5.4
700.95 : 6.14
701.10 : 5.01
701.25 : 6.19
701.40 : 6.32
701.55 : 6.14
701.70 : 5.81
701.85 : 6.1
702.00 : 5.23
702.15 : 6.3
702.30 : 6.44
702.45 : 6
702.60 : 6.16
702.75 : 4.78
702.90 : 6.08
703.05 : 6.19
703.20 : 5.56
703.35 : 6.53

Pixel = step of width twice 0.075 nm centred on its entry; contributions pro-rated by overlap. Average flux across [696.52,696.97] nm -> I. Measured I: 5.84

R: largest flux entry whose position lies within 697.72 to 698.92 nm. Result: 6.71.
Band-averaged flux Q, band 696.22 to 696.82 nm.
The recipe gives 5.91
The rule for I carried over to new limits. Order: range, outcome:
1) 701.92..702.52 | 5.99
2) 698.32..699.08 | 6.14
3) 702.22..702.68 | 6.19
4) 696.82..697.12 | 6.38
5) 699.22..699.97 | 5.91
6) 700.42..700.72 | 6.12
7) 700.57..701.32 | 5.66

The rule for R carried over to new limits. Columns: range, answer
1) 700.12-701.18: 6.73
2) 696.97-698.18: 6.53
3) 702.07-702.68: 6.44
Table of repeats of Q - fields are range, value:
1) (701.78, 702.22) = 5.87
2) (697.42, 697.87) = 6.26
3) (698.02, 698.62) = 6.02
